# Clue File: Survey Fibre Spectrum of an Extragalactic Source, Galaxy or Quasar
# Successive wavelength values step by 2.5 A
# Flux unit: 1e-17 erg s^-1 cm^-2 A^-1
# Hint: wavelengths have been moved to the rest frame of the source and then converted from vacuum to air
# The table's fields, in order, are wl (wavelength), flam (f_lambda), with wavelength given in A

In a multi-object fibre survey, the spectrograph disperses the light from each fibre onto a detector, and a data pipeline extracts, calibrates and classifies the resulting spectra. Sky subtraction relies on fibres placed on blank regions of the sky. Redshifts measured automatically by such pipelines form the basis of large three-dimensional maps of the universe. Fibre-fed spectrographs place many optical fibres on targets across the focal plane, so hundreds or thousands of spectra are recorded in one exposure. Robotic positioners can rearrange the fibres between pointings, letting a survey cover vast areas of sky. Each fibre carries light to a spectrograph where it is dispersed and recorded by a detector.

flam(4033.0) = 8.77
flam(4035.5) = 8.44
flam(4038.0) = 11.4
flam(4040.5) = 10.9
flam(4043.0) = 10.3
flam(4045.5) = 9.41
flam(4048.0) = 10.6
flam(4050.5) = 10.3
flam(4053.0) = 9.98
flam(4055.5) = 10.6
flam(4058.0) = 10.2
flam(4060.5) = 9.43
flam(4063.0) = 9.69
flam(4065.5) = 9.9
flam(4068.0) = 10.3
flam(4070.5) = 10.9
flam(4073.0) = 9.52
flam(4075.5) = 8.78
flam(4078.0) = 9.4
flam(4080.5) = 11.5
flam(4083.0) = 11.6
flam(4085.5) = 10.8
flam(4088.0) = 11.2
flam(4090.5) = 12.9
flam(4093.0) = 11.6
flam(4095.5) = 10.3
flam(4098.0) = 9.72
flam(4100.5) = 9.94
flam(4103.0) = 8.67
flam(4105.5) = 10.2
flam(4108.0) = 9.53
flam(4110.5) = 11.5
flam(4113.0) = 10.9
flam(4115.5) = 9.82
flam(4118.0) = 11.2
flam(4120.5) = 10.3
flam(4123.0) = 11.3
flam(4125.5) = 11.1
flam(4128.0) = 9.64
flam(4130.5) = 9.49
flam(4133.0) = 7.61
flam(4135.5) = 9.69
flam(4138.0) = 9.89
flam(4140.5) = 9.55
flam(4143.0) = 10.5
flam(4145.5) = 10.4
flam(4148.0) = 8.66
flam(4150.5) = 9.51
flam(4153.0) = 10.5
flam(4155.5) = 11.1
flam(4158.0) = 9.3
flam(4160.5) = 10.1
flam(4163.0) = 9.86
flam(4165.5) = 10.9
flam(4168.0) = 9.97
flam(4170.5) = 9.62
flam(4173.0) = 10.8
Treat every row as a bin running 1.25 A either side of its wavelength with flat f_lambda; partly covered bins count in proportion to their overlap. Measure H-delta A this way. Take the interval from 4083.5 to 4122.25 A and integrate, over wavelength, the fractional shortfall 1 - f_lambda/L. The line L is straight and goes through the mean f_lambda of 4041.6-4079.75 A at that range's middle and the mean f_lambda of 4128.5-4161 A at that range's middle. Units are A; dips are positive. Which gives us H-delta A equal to -2.99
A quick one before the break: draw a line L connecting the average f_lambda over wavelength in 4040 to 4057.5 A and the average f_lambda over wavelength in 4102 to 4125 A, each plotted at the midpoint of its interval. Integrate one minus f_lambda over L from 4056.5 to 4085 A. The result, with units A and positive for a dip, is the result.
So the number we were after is 0.5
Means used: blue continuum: 10.3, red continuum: 10.4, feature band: 10.1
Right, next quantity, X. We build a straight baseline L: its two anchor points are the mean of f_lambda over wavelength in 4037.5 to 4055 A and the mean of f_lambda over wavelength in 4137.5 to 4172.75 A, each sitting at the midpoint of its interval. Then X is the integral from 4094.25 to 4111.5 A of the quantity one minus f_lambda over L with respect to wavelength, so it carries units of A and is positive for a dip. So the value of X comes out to 0.4 A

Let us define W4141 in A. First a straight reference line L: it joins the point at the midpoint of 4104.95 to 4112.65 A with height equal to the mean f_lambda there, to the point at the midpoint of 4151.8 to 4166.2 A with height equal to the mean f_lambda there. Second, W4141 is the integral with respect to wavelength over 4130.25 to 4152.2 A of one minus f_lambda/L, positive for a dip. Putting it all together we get 1.8 A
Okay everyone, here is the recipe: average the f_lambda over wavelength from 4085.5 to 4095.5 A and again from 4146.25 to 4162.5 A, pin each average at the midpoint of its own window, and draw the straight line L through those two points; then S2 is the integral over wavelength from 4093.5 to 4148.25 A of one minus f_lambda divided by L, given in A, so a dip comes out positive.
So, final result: 3.6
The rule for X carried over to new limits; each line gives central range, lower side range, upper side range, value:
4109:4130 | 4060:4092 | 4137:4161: -1.0 A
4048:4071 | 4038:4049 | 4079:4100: 1.1 A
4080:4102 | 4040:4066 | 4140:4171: -2.1 A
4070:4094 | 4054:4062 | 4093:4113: -1.7 A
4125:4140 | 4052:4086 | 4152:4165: 1.0 A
